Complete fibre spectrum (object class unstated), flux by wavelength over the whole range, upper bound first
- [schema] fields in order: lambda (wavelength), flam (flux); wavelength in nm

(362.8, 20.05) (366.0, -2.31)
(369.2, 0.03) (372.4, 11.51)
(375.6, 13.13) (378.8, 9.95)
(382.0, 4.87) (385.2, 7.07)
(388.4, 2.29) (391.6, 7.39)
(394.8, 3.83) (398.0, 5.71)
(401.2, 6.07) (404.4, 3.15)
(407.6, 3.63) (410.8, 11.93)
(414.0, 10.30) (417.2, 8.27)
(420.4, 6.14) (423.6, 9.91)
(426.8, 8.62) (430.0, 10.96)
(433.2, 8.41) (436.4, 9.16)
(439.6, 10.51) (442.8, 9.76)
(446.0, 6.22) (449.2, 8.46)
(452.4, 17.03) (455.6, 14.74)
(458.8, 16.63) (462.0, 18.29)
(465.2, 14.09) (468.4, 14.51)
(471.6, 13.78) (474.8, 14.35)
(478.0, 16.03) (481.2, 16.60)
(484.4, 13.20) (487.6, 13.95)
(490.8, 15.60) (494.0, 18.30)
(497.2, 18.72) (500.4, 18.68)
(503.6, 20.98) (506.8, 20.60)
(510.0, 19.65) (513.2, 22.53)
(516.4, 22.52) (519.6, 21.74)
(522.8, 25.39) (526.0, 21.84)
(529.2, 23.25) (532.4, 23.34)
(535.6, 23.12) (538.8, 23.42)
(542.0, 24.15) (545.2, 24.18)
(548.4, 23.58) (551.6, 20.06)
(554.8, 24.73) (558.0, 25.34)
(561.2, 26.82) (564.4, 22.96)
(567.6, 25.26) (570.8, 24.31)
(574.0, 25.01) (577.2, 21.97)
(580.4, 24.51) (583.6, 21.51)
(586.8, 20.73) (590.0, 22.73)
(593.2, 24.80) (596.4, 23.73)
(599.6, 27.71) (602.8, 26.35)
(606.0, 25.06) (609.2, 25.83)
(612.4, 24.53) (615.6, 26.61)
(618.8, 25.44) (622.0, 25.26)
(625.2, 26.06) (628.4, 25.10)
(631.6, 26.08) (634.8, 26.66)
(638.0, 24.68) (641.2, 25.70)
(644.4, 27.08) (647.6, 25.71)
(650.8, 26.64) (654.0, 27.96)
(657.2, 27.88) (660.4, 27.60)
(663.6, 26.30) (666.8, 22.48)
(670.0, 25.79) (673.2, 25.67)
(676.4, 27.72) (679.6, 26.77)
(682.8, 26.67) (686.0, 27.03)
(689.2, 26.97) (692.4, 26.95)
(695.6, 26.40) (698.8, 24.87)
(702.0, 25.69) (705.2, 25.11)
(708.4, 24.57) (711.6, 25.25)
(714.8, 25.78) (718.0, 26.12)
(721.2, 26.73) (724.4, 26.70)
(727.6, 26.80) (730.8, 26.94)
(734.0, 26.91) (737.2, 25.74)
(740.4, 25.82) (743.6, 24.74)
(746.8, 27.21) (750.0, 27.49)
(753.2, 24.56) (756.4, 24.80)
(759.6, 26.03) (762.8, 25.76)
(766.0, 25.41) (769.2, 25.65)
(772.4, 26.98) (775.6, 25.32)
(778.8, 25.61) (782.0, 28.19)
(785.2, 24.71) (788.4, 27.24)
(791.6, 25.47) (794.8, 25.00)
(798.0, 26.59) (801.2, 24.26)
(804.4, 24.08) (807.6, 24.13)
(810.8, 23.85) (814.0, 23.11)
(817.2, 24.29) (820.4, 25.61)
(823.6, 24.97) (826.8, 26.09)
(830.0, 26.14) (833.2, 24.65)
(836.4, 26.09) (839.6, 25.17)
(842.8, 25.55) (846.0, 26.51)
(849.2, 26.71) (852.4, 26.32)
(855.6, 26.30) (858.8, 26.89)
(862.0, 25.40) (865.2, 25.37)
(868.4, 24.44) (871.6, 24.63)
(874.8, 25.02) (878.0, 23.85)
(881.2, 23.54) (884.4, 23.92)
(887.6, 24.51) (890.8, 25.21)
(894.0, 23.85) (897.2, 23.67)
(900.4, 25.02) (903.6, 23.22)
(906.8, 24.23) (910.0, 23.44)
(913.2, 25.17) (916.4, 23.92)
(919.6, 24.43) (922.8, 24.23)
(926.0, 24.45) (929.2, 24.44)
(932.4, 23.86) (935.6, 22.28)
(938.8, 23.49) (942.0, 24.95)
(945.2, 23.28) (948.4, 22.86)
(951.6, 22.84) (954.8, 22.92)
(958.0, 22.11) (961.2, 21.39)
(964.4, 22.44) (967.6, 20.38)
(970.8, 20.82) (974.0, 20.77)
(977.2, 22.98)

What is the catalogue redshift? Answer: 0.13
